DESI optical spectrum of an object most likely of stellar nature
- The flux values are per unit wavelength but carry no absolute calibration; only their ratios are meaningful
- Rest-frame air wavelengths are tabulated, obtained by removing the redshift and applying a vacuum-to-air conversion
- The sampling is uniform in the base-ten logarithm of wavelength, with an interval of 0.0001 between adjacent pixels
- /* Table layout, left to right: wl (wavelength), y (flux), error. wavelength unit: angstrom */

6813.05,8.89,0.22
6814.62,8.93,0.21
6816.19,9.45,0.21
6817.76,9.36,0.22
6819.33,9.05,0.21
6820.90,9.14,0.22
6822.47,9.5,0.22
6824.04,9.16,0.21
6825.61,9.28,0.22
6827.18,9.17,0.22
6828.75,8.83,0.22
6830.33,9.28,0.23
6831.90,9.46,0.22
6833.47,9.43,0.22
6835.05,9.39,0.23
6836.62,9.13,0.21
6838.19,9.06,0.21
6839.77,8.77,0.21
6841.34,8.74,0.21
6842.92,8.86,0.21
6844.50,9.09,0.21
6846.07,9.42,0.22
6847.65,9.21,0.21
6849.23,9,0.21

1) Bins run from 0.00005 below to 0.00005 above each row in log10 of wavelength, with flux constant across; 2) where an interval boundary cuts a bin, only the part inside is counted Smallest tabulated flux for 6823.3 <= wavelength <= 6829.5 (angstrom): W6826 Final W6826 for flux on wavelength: 8.83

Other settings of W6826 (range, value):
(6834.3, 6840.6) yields 8.77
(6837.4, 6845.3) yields 8.74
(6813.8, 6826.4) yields 8.93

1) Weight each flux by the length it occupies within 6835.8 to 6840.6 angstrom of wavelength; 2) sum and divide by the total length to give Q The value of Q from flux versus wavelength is 9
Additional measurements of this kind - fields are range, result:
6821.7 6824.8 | 9.33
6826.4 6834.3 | 9.23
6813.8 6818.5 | 9.24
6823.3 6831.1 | 9.14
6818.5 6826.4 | 9.23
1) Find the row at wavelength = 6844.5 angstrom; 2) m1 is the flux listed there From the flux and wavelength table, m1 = 9.09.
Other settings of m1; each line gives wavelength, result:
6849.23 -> 9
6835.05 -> 9.39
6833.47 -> 9.43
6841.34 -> 8.74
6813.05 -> 8.89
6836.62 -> 9.13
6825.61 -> 9.28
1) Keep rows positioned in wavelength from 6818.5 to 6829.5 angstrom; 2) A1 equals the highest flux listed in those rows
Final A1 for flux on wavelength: 9.5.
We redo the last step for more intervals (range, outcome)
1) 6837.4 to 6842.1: 9.06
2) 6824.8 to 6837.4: 9.46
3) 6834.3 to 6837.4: 9.39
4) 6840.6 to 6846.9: 9.42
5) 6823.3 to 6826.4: 9.28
